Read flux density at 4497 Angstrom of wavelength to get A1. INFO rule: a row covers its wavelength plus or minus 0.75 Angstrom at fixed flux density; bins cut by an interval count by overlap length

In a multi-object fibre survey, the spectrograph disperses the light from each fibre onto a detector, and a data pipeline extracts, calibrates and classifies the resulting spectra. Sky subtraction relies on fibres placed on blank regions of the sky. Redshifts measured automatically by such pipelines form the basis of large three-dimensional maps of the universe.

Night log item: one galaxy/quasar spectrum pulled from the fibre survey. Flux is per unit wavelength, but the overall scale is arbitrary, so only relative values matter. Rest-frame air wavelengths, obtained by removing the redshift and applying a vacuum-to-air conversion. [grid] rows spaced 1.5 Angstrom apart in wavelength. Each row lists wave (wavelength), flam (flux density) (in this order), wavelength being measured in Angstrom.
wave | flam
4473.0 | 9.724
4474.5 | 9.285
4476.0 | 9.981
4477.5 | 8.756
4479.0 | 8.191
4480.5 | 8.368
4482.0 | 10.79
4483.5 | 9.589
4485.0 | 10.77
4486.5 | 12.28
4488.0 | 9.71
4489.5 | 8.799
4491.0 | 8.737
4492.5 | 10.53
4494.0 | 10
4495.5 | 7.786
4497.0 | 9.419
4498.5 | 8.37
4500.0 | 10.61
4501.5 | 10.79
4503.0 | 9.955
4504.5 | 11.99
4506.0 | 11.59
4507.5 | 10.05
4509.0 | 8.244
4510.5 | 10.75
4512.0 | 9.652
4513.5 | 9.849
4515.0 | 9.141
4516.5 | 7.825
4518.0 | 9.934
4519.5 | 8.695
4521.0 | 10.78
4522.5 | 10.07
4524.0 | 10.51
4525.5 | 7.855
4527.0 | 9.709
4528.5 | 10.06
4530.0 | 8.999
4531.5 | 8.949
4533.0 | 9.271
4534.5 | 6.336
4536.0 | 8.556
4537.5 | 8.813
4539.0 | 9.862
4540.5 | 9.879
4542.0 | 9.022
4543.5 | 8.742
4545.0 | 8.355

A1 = 9.419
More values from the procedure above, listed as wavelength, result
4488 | 9.71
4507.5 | 10.05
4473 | 9.724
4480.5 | 8.368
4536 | 8.556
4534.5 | 6.336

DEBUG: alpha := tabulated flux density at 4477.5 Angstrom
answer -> 8.756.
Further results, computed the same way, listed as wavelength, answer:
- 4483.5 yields 9.589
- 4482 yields 10.79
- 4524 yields 10.51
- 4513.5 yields 9.849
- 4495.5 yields 7.786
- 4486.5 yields 12.28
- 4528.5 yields 10.06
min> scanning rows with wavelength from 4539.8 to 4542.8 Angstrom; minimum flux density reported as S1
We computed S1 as 9.022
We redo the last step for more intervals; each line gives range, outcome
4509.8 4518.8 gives 7.825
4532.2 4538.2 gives 6.336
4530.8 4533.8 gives 8.949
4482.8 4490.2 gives 8.799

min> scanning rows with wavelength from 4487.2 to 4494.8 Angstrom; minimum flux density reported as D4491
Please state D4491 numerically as 8.737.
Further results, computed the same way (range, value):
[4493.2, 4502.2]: 7.786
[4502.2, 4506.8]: 9.955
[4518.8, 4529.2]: 7.855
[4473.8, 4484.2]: 8.191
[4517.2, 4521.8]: 8.695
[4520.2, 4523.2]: 10.07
